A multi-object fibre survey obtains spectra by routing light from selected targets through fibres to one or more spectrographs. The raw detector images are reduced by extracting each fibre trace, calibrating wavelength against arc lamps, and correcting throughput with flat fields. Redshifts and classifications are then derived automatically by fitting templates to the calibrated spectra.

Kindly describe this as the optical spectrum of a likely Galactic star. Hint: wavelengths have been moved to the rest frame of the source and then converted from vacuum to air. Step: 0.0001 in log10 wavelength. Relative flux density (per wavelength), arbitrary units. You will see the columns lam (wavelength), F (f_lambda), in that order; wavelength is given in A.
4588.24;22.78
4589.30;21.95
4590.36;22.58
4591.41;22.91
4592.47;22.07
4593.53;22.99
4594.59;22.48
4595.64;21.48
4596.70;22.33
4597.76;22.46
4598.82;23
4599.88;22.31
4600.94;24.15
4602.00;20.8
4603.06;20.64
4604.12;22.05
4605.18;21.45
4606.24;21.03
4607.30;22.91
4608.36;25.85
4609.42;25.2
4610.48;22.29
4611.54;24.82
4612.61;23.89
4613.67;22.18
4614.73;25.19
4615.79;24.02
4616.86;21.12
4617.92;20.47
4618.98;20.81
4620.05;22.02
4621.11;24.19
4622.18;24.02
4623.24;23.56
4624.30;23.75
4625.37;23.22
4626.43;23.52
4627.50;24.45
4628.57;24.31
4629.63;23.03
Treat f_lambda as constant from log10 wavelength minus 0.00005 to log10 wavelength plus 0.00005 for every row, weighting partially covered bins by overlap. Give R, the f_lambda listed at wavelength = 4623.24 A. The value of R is 23.56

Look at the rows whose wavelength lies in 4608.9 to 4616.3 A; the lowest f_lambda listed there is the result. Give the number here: 22.18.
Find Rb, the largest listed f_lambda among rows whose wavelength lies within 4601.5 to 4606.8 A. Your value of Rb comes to 22.05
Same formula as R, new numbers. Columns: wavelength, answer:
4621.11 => 24.19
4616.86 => 21.12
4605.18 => 21.45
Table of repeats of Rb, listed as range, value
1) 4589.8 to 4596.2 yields 22.99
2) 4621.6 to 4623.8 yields 24.02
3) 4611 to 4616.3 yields 25.19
